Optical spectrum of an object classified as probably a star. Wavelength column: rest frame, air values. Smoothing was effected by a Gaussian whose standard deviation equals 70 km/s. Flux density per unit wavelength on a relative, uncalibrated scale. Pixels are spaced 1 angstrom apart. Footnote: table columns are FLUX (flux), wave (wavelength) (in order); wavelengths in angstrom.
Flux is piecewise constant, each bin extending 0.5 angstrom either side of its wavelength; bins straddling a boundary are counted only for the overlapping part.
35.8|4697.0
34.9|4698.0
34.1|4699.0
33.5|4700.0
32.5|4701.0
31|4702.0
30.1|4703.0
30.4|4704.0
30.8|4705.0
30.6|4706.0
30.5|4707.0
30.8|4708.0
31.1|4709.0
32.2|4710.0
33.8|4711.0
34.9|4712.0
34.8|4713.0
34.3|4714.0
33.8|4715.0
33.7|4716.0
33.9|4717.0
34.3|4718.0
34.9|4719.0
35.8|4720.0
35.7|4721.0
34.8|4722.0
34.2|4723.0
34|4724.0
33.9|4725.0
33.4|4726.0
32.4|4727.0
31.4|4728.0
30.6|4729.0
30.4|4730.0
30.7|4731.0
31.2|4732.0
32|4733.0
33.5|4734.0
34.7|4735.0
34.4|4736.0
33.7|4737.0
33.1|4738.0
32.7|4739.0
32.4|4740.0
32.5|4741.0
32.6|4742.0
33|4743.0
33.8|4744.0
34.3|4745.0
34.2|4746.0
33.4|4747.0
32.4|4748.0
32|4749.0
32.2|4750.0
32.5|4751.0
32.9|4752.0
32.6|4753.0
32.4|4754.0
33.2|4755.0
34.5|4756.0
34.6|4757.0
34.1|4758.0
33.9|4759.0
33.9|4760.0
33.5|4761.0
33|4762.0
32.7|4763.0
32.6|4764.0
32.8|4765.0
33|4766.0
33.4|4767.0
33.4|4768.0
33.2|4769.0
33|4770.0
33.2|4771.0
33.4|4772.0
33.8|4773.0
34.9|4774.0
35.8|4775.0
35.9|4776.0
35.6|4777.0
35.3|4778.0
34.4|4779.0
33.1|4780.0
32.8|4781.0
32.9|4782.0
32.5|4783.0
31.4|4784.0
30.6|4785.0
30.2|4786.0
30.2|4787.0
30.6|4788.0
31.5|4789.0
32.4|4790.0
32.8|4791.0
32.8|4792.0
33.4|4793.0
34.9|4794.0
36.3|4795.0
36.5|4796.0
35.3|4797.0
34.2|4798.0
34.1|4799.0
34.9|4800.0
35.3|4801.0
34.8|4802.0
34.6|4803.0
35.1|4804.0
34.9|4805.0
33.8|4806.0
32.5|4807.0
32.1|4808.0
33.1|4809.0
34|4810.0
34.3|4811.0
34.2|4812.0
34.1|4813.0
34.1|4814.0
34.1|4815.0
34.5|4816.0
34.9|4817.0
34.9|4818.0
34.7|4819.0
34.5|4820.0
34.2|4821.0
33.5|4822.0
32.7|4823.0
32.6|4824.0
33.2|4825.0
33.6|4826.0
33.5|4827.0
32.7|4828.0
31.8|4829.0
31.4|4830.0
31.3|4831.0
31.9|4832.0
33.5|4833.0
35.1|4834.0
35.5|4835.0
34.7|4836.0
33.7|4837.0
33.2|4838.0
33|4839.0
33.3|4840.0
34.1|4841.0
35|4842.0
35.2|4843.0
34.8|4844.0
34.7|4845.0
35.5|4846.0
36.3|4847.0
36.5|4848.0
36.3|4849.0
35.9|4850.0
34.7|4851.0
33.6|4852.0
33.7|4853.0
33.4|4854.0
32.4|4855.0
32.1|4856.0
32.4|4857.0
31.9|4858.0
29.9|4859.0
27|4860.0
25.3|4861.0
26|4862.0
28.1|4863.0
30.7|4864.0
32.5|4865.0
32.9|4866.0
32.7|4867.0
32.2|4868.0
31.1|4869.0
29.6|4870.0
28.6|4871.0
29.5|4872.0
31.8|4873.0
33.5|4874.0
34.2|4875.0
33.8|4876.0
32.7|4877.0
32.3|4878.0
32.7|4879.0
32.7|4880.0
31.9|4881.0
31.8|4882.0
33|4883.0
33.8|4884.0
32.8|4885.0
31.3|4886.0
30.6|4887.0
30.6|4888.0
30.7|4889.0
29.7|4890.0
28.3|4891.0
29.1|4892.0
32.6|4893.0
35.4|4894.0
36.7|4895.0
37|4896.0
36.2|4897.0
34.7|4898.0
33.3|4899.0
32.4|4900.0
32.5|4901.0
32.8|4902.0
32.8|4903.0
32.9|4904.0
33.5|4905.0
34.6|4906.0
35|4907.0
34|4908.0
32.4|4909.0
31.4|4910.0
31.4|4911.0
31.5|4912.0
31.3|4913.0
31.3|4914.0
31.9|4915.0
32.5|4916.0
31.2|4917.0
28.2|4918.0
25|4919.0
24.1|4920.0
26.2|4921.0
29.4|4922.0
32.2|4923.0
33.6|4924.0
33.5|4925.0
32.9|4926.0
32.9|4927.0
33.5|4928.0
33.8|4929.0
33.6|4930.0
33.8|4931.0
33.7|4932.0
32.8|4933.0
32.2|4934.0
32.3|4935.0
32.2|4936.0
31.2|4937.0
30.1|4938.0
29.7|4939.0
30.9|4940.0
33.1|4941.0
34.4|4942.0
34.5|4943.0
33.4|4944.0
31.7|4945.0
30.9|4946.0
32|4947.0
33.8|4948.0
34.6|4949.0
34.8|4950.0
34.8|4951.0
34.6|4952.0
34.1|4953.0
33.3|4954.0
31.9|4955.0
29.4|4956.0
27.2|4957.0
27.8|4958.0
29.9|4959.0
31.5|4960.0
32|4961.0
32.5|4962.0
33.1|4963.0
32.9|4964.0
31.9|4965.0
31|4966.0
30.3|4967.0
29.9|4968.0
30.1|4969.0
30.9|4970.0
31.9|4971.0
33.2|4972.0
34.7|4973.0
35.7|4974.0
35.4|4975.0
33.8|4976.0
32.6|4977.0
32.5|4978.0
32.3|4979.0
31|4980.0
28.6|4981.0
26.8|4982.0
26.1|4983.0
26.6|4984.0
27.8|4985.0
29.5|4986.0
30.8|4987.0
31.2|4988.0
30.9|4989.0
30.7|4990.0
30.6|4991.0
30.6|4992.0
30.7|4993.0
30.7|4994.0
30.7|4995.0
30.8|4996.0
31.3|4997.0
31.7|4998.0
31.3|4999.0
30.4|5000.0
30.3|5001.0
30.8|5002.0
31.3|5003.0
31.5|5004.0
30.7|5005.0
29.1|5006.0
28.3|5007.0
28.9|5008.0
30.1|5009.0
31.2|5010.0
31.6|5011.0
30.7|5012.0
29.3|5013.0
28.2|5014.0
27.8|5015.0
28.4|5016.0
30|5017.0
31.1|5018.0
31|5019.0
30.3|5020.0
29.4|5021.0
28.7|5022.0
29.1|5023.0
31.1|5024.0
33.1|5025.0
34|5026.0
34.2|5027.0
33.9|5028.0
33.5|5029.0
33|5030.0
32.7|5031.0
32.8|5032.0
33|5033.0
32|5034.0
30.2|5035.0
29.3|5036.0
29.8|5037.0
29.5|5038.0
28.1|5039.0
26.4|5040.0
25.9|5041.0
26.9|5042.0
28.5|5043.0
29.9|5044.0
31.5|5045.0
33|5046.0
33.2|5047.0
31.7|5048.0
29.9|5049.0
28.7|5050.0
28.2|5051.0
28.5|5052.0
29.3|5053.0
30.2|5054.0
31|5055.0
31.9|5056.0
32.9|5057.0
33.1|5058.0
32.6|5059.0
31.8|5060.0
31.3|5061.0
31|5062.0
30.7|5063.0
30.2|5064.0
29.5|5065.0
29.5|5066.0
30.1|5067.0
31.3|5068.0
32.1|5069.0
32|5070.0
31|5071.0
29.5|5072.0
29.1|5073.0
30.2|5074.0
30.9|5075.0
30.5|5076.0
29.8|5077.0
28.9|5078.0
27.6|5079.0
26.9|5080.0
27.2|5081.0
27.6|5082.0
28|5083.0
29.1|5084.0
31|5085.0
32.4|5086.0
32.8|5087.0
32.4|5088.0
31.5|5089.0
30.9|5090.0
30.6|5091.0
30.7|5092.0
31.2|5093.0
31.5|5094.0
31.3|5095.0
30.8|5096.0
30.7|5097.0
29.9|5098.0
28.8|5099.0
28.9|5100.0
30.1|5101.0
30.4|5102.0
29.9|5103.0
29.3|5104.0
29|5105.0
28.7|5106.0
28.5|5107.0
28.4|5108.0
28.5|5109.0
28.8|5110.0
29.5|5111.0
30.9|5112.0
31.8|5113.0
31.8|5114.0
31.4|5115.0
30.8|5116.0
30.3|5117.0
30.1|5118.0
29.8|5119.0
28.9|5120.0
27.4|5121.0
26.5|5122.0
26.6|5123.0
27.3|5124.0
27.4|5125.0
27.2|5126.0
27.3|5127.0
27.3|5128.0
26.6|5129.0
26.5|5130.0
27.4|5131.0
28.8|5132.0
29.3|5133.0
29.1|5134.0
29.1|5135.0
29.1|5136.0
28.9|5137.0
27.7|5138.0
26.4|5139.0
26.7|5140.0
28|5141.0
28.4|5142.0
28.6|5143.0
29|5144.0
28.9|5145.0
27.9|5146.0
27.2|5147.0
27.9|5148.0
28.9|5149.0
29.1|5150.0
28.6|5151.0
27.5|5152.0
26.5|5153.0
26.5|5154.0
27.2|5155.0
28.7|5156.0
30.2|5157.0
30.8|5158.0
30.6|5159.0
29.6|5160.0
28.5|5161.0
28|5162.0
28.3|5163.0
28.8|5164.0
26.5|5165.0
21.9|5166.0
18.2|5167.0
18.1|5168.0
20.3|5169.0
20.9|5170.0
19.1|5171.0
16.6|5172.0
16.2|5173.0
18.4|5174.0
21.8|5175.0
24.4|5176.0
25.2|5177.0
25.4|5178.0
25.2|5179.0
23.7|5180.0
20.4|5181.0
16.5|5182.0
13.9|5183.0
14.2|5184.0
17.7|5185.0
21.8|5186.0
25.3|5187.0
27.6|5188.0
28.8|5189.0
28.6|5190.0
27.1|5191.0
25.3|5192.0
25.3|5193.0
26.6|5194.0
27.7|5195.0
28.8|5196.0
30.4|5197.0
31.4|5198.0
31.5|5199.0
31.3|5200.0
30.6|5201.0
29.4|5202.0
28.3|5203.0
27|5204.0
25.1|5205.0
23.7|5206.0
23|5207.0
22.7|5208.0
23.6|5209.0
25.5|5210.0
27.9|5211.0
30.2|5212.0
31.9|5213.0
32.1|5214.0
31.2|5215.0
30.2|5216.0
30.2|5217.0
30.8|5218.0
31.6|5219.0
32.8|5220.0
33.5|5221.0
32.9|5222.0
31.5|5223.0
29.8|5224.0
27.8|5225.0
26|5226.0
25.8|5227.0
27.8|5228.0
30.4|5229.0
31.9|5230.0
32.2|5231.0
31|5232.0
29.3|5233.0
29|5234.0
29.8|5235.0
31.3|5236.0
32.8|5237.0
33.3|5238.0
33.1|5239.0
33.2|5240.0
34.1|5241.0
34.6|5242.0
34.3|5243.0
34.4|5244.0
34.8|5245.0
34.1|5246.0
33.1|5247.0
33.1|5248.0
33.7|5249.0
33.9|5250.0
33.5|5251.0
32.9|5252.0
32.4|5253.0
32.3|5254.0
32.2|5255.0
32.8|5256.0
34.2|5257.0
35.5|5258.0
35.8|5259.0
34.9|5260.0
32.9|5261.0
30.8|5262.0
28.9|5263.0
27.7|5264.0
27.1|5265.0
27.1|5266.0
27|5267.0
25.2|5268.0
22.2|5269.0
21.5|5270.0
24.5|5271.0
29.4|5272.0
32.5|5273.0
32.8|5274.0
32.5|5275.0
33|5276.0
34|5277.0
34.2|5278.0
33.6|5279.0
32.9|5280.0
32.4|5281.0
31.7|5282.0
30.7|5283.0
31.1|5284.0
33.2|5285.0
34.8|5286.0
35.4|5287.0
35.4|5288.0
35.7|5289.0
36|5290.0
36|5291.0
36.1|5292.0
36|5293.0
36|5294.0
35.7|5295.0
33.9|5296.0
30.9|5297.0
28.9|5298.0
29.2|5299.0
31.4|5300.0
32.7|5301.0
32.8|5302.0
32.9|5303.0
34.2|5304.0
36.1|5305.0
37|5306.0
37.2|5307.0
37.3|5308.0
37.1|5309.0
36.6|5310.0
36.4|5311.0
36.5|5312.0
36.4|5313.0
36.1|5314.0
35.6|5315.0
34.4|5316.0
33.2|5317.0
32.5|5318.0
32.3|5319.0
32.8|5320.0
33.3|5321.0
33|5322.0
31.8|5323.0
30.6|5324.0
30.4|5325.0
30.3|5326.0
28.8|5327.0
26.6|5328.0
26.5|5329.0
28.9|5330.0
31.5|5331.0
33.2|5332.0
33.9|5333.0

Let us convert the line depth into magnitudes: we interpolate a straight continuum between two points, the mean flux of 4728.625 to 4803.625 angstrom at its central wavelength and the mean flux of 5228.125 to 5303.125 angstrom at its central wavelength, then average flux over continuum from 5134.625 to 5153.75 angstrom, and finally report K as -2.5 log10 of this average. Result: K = 0.16 mag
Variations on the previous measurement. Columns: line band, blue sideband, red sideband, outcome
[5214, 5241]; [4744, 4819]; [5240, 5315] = 0.07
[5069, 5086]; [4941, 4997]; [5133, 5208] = -0.04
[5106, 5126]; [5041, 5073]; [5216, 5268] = 0.06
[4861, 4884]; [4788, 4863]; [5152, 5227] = 0.04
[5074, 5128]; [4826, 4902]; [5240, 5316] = 0.11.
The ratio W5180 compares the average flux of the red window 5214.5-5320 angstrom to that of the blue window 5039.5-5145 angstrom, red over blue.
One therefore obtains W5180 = 1.1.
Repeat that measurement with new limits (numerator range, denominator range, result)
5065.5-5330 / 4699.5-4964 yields 0.90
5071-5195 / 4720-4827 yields 0.82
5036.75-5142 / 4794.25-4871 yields 0.89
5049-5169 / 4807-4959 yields 0.89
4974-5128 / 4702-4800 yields 0.91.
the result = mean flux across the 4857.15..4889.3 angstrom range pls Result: 31.2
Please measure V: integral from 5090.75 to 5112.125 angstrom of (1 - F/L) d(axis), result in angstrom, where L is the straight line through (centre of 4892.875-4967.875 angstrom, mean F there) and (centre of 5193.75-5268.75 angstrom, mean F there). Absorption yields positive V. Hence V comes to 1.01 angstrom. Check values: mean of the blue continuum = 32.3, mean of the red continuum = 30.5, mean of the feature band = 29.8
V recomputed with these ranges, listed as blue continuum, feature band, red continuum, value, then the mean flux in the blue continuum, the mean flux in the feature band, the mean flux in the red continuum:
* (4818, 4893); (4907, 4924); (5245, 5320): 1.1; 32.5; 30.5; 32.9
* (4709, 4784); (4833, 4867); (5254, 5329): 0.2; 33.4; 33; 32.5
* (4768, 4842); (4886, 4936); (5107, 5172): -0.6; 33.6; 32.1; 27.6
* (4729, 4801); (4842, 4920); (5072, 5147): -1.0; 33.2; 32.3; 29.2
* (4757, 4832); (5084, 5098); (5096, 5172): -1.3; 33.6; 31.2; 27.9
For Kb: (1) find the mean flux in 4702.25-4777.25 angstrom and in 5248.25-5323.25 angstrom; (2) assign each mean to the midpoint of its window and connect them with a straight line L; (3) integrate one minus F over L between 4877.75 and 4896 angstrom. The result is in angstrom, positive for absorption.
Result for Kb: 0.5 angstrom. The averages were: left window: 33.2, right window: 32.8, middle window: 32.1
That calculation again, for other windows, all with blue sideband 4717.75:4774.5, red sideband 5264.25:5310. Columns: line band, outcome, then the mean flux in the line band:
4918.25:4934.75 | 0.78 angstrom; 31.4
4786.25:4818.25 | -0.70 angstrom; 33.9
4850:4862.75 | 0.73 angstrom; 31.2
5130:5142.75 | 1.74 angstrom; 28.2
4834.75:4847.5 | -0.55 angstrom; 34.5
